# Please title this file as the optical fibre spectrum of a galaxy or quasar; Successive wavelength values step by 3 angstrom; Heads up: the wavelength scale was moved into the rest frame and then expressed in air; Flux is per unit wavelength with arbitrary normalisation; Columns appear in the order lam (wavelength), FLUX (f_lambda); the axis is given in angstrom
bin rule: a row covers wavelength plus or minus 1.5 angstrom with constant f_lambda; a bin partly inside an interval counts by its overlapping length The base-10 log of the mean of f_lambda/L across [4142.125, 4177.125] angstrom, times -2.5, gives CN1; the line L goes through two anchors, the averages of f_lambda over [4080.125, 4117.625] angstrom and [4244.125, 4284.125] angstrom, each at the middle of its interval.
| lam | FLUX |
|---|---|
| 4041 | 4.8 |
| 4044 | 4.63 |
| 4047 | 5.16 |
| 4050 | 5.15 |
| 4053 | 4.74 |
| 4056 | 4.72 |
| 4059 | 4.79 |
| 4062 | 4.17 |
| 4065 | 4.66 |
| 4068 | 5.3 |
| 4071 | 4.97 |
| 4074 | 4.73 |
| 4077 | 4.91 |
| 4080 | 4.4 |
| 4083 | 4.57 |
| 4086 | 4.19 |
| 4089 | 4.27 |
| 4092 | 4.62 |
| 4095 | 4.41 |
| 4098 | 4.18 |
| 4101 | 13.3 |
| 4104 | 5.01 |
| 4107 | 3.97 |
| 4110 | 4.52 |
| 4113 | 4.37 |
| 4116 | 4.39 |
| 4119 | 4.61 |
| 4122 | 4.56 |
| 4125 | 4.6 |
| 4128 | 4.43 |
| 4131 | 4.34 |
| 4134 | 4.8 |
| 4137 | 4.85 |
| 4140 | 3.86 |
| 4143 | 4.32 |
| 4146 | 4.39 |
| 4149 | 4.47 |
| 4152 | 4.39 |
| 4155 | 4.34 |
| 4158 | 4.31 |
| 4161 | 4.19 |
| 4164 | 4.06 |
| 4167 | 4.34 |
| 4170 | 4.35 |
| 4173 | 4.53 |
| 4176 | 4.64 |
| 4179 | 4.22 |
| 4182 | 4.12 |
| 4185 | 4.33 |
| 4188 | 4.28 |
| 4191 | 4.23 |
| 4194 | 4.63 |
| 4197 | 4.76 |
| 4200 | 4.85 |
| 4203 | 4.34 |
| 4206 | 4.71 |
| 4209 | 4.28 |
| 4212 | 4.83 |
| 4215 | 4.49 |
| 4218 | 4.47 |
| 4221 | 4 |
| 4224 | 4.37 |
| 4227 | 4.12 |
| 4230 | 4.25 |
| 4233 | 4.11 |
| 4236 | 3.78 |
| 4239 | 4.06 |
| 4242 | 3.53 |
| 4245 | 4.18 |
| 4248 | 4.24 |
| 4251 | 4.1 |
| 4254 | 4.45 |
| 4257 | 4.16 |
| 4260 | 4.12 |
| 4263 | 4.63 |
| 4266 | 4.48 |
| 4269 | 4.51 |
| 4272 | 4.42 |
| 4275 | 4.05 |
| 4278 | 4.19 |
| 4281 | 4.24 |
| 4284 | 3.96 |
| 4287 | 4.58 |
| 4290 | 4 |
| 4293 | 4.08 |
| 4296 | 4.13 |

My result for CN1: 0.11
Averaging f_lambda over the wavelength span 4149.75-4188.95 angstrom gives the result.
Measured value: 4.32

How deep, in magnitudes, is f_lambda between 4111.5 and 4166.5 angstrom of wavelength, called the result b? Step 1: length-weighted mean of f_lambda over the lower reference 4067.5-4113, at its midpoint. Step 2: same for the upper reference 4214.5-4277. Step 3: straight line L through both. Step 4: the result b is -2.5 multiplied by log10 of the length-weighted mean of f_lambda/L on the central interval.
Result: 0.10 mag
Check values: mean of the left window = 5.13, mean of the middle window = 4.4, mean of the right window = 4.21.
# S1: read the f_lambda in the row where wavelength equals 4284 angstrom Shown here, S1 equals 3.96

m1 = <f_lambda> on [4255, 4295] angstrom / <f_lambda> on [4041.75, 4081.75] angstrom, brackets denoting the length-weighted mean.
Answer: 0.89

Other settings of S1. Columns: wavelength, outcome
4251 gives 4.1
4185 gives 4.33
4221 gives 4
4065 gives 4.66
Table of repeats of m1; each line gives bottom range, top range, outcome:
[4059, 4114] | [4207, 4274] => 0.85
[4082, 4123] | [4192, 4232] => 0.88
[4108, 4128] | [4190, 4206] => 1.02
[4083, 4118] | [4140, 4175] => 0.84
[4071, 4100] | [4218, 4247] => 0.87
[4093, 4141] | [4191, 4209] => 0.91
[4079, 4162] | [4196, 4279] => 0.91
